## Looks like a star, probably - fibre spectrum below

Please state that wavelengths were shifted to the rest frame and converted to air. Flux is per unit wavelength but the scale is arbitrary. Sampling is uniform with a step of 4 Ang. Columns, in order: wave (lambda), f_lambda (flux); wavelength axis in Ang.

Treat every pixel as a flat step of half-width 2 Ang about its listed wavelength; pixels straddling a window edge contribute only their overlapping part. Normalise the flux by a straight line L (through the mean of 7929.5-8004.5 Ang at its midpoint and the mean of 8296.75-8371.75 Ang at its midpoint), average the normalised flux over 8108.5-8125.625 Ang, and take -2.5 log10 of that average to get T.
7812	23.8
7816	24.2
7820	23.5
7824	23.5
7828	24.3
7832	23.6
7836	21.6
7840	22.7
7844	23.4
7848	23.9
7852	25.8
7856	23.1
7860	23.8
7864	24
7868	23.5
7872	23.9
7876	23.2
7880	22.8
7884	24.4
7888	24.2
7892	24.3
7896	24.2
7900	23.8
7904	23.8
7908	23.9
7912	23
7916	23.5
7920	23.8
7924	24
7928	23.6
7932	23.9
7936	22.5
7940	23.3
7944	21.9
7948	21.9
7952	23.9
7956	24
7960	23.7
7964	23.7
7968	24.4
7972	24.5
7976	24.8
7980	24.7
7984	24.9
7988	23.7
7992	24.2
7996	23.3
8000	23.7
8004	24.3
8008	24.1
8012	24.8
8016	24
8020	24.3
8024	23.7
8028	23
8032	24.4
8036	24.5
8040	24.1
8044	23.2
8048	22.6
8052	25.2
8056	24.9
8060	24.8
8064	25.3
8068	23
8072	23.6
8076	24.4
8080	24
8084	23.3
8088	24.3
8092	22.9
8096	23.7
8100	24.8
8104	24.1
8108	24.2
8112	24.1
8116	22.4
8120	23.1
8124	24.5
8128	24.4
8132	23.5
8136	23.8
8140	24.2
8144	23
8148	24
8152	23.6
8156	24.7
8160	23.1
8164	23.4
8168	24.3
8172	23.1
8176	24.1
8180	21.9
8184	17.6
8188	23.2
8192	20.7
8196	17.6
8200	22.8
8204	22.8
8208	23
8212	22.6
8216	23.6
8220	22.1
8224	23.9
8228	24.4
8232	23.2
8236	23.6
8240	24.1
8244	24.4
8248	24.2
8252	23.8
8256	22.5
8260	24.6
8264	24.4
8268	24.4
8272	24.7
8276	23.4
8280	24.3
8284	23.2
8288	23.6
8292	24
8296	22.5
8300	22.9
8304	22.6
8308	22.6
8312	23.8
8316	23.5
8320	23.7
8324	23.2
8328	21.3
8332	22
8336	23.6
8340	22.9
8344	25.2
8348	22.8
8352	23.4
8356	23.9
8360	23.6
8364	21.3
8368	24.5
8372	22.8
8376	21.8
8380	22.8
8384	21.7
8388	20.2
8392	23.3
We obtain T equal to 0.00 mag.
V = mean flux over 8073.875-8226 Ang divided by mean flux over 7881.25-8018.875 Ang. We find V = 1.0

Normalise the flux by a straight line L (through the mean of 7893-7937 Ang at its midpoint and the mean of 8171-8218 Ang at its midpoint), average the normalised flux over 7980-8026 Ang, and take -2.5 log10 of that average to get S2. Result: -0.046 mag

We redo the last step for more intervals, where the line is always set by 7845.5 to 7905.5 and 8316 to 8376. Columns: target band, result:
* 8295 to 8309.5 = 0.03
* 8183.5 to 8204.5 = 0.12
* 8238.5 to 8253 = -0.04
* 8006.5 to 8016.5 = -0.03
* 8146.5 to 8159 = -0.03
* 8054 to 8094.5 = -0.02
